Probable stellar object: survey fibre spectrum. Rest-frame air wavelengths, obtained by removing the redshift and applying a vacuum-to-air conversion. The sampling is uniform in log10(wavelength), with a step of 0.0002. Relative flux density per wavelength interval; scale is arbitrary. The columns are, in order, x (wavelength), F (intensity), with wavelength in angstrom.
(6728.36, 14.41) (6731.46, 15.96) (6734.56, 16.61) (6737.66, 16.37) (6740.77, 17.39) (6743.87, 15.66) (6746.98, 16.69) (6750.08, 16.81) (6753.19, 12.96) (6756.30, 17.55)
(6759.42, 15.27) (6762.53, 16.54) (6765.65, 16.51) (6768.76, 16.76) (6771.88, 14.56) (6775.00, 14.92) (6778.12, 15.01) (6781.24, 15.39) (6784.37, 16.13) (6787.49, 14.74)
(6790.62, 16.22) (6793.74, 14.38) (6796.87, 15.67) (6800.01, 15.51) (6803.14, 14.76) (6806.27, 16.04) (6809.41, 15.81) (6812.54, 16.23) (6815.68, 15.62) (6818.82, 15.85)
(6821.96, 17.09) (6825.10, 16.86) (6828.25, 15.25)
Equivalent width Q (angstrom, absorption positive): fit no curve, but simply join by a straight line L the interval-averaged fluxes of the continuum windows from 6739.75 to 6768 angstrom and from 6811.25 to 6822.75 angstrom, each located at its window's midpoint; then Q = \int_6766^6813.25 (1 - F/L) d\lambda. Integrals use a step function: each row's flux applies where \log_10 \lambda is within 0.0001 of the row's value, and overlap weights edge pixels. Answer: 1.9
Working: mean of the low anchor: 16.2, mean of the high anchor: 16.1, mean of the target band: 15.5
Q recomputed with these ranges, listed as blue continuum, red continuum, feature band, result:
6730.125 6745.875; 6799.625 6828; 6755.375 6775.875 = 0.3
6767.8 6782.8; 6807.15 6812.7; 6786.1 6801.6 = 0.3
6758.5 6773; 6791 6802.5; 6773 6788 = 0.4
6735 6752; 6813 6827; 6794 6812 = 0.9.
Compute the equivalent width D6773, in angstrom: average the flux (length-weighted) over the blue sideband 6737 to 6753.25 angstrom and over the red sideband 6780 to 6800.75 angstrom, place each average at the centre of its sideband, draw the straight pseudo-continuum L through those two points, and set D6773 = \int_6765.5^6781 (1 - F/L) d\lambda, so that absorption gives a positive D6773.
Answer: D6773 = 0.3 angstrom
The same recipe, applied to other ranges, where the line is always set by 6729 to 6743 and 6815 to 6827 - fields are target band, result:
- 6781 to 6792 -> 0.5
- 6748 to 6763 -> 0.5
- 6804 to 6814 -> 0.3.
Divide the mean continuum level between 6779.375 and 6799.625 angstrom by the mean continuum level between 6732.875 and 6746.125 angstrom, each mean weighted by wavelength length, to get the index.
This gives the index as 0.93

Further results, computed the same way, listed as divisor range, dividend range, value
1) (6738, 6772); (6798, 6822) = 0.98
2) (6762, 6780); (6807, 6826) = 1.04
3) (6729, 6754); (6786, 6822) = 0.97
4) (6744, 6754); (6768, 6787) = 0.98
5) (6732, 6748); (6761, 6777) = 0.96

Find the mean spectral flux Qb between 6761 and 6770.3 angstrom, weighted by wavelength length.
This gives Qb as 16.6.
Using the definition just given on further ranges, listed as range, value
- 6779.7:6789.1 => 15.4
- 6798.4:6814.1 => 15.7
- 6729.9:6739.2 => 16.3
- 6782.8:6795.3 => 15.4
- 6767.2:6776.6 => 15.4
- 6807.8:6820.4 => 15.9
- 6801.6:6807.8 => 15.4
